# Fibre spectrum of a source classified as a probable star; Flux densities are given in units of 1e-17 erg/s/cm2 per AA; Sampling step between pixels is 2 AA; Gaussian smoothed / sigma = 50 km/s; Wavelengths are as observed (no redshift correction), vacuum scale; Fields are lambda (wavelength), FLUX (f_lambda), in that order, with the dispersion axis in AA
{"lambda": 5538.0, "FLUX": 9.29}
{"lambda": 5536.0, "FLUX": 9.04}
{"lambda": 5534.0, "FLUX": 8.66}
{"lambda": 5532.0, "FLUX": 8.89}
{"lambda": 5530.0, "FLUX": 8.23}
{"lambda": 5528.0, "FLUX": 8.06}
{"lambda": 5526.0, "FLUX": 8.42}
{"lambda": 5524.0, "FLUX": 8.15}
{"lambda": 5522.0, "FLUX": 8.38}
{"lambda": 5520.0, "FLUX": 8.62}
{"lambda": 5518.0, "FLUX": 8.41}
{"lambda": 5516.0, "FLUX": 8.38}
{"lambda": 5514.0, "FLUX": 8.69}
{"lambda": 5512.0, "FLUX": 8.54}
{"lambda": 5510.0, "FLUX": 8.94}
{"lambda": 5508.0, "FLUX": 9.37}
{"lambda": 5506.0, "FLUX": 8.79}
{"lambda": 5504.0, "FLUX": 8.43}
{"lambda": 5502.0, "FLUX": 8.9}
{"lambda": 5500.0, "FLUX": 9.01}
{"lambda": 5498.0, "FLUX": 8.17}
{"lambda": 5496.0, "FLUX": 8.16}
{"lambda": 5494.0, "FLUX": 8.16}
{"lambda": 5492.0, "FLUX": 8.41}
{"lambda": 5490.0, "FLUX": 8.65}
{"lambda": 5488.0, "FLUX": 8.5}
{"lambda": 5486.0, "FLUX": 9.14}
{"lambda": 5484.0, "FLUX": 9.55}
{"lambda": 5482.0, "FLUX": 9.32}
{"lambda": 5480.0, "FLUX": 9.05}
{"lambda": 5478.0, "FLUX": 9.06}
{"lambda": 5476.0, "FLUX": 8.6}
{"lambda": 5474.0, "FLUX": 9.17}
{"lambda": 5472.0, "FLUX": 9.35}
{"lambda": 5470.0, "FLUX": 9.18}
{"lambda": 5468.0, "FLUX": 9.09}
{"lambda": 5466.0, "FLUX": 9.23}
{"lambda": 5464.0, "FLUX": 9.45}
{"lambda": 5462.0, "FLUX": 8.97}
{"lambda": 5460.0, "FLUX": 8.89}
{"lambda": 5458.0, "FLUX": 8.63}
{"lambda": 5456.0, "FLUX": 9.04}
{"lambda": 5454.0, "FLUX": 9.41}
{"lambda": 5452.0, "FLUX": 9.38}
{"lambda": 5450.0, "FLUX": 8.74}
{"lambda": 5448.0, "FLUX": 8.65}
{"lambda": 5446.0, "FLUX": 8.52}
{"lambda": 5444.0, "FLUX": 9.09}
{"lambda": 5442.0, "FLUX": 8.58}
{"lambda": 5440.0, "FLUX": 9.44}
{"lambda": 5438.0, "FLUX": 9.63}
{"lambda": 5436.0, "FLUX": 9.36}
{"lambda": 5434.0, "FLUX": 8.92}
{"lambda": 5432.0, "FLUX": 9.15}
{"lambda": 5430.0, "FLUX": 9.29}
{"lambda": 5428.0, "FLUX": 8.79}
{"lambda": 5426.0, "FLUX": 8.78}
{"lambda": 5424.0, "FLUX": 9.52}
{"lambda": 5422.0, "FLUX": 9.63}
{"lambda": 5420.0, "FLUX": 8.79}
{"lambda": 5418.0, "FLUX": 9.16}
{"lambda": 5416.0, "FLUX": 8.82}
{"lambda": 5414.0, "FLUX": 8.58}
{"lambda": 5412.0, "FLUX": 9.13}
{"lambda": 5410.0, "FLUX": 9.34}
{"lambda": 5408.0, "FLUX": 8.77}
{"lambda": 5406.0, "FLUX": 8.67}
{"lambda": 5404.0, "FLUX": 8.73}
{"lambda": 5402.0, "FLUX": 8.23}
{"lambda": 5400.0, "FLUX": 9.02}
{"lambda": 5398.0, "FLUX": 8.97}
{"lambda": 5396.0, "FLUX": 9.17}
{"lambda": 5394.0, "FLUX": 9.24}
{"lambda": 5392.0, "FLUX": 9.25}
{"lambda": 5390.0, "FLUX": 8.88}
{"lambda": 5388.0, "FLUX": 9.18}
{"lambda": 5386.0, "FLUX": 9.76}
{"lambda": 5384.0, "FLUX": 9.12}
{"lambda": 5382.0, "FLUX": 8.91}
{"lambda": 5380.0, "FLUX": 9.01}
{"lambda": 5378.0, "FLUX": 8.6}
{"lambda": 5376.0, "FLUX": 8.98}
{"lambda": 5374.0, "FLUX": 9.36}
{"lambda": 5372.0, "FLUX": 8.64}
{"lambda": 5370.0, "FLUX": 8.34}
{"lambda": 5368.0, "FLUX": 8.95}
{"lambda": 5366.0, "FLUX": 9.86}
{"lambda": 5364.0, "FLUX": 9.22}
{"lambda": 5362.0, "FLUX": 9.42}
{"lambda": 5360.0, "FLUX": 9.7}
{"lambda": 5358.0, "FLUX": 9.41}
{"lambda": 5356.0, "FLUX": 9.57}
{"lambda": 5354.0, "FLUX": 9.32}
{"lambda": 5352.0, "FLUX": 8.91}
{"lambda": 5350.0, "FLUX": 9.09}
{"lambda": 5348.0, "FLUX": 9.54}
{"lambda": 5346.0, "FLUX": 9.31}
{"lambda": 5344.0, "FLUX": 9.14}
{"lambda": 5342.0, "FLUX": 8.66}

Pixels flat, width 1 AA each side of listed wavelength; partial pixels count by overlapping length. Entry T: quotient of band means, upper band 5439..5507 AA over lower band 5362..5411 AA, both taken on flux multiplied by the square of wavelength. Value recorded 1.02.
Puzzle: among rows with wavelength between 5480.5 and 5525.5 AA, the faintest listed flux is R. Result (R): 8.15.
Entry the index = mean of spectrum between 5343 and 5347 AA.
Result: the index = 9.23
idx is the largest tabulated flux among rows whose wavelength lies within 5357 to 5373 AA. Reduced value 9.86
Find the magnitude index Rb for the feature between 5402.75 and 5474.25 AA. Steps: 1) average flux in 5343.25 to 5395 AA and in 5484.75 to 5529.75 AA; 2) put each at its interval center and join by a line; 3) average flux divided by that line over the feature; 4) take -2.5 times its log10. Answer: -0.02 mag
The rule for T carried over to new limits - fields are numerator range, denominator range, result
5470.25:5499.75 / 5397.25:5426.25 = 1.01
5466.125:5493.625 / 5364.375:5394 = 1.03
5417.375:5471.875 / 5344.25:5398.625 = 1.02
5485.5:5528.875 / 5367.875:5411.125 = 1.00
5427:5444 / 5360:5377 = 1.03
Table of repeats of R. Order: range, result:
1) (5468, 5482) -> 8.6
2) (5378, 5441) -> 8.23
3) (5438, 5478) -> 8.52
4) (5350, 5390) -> 8.34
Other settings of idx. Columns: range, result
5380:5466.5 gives 9.76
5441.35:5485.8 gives 9.55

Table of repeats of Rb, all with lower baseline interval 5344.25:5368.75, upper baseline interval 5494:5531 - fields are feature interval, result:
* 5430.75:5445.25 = -0.03 mag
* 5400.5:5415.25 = 0.04 mag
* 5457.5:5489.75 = -0.04 mag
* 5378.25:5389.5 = 0.01 mag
